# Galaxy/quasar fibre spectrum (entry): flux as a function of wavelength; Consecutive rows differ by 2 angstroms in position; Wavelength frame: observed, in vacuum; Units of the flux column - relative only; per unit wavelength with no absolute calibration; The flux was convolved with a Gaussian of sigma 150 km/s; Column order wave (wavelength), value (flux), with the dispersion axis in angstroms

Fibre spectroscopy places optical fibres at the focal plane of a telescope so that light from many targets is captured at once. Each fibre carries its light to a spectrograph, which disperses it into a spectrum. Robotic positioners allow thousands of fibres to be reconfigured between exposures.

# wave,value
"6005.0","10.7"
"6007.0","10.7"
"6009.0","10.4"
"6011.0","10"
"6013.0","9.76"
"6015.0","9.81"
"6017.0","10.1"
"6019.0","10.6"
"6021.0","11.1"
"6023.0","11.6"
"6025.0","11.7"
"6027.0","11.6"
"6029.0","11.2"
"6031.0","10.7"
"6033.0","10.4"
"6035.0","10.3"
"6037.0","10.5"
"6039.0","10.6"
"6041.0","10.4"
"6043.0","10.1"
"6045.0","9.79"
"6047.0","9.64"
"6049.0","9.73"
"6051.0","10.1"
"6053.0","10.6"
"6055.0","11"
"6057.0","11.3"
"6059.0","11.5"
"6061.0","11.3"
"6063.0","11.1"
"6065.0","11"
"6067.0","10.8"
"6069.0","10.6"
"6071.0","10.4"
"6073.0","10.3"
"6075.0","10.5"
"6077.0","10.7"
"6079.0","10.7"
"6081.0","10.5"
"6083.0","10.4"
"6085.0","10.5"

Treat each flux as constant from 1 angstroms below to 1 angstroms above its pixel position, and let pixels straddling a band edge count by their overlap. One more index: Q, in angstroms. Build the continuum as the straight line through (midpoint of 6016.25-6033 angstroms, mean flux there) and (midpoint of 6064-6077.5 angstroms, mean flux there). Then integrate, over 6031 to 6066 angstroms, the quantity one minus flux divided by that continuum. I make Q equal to 0.9 angstroms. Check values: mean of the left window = 11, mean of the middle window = 10.6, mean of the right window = 10.6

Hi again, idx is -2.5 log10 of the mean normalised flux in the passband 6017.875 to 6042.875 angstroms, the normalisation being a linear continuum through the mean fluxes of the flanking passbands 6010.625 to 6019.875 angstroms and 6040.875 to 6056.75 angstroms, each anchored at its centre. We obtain -0.08 mag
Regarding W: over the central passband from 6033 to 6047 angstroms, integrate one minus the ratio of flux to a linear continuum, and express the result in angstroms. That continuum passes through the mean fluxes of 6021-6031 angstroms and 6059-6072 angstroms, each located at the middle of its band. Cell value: 1.2 angstroms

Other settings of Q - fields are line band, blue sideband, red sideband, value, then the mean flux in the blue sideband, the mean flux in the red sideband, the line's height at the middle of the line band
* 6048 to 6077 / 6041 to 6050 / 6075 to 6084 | -1.4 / 9.88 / 10.6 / 10.2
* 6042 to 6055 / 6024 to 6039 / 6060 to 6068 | 1.1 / 10.9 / 11.1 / 11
